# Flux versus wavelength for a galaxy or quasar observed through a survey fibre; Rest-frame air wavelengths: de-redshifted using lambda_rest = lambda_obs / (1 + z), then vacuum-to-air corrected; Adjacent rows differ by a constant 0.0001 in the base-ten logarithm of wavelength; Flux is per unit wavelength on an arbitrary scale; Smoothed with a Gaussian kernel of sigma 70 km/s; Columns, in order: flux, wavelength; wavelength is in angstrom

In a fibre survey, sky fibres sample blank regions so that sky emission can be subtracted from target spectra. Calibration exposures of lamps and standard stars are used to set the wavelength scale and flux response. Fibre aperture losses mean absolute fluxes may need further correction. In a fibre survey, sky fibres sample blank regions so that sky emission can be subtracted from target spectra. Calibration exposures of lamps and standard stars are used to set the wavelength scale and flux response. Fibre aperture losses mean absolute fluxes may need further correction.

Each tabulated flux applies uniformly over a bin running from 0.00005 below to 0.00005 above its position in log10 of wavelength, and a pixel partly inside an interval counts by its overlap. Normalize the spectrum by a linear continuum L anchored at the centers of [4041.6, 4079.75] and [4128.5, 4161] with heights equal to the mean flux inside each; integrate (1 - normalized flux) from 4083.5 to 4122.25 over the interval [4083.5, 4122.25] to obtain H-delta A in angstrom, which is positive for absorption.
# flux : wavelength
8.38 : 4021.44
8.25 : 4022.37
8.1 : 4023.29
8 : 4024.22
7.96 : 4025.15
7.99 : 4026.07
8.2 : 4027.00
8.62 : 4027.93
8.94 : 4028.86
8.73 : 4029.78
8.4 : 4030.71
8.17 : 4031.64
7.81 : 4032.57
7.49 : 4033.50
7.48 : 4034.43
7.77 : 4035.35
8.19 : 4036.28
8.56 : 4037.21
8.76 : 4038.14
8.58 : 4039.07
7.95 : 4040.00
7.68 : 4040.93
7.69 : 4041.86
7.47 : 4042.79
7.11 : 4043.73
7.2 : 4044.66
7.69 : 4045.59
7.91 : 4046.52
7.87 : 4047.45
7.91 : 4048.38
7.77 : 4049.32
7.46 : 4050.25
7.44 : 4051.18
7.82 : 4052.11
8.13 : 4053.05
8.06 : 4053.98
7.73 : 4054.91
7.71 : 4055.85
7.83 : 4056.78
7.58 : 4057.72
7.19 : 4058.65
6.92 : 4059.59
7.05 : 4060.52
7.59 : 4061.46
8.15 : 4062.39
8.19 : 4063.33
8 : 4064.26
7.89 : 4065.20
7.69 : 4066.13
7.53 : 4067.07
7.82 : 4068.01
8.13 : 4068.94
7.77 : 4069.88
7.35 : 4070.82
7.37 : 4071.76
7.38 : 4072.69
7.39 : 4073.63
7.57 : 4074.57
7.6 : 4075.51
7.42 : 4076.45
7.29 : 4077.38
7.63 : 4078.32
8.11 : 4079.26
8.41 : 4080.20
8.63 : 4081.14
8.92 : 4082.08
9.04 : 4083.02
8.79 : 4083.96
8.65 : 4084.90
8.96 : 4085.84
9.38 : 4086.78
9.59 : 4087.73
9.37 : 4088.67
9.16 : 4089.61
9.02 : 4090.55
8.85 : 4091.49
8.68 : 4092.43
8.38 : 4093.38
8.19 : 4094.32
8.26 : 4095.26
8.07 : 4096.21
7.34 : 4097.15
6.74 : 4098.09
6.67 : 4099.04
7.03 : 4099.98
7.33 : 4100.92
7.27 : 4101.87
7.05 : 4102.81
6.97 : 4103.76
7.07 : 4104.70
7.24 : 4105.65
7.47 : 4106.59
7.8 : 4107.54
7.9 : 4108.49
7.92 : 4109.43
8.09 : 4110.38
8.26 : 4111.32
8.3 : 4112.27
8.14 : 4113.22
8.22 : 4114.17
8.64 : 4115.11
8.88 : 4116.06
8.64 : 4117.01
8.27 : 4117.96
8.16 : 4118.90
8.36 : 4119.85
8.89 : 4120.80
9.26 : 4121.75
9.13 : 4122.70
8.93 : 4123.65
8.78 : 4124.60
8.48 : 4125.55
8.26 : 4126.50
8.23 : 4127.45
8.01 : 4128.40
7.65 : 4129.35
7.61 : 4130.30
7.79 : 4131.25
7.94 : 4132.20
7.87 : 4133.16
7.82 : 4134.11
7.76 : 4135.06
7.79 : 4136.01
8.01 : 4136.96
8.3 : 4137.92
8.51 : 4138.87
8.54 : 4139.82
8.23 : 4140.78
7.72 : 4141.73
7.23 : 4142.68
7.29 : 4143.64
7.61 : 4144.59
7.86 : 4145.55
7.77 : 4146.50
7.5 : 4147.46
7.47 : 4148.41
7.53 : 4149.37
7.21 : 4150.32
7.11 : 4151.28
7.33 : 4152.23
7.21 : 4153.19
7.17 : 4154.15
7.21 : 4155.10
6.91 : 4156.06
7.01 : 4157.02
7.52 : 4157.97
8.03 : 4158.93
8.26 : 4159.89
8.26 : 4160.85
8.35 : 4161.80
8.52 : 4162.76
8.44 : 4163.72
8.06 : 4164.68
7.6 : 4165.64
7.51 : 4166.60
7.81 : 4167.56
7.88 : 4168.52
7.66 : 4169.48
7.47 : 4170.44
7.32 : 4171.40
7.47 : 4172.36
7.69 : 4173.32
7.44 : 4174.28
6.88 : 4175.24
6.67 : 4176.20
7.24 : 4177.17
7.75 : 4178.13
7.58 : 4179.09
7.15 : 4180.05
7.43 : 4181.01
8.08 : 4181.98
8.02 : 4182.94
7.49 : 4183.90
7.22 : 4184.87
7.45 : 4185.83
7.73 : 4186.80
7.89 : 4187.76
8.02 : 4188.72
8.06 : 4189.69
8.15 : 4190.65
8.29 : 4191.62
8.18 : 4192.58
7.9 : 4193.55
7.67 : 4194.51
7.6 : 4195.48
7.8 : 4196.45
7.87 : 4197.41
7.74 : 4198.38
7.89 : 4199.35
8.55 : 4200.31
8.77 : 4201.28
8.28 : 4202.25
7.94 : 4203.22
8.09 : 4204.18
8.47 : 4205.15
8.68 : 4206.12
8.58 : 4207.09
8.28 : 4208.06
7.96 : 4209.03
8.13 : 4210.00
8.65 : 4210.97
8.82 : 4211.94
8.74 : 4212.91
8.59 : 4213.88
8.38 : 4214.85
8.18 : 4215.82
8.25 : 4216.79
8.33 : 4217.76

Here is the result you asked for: -2.6 angstrom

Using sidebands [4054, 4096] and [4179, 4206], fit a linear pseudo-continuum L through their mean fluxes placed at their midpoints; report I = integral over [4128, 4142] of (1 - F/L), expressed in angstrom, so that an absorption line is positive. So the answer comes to 0.1 angstrom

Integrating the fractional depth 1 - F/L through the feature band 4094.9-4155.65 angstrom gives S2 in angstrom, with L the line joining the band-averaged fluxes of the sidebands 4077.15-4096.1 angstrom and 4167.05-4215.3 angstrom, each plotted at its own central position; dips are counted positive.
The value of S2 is 3.8 angstrom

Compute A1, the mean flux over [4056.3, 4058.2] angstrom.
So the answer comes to 7.71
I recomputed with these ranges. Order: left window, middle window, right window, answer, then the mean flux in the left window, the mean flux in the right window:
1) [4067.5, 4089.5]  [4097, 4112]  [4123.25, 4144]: 1.3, 8.21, 8.03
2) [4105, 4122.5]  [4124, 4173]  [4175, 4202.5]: 1.5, 8.25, 7.77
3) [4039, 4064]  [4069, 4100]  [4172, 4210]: -1.8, 7.68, 7.85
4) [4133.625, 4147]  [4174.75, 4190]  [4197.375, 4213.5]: 1.2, 7.89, 8.33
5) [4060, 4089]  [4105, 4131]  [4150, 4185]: -1.4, 8.08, 7.57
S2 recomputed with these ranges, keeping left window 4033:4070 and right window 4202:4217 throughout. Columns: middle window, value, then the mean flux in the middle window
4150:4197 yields 3.38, 7.65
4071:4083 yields 0.04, 7.85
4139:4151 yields 0.67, 7.68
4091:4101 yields 0.18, 7.8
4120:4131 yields -0.55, 8.46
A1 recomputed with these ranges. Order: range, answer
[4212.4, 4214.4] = 8.66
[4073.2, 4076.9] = 7.49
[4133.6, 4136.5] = 7.82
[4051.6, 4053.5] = 7.94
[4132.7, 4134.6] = 7.86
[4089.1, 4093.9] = 8.82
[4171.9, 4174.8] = 7.53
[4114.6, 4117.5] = 8.71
